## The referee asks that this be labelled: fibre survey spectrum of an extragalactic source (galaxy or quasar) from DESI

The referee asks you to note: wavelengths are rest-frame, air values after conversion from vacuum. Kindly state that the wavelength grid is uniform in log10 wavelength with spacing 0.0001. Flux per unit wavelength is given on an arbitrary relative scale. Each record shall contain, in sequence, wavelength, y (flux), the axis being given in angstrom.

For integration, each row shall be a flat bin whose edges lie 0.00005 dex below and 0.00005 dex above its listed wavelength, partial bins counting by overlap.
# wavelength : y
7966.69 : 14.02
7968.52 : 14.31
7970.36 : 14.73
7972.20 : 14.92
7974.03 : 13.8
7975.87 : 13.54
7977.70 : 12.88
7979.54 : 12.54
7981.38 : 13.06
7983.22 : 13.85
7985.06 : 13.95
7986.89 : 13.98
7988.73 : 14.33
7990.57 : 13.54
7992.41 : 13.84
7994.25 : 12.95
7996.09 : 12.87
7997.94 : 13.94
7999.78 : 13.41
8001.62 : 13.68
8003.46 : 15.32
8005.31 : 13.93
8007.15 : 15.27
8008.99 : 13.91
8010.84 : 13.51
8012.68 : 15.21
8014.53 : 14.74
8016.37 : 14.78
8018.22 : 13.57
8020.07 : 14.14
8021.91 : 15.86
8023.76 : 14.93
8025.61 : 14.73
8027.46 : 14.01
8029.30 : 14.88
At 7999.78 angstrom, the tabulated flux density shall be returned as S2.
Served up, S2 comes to 13.41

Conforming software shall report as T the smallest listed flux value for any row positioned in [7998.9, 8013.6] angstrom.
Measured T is 13.41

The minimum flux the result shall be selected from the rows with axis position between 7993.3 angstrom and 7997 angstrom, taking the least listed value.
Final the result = 12.87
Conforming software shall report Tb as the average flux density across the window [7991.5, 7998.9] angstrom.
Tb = 13.4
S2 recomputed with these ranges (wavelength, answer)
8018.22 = 13.57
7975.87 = 13.54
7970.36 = 14.73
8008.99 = 13.91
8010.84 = 13.51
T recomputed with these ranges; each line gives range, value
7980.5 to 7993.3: 13.06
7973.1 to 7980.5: 12.54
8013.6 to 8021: 13.57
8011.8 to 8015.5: 14.74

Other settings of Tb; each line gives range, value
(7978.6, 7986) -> 13.4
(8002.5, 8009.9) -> 14.6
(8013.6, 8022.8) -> 14.6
